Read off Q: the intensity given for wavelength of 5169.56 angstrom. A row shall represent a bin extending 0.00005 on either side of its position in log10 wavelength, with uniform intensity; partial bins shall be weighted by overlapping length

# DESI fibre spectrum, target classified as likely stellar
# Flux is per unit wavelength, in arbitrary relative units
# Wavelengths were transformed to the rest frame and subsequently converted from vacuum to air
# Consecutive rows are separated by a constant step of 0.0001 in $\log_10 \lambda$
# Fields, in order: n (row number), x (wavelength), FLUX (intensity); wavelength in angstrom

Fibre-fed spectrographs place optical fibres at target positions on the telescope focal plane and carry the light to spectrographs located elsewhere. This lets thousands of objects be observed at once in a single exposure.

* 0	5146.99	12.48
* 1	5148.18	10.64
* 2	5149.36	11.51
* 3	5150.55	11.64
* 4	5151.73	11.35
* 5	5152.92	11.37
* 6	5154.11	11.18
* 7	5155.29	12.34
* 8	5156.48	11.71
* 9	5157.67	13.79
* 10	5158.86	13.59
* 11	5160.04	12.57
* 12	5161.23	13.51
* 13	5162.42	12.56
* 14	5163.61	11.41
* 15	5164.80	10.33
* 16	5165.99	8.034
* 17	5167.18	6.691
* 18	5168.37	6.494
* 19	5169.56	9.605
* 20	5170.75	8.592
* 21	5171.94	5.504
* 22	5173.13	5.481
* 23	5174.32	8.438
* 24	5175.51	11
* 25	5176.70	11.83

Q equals 9.605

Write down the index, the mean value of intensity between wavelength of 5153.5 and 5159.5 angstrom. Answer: 12.5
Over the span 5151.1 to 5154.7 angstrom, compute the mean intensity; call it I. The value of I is 11.3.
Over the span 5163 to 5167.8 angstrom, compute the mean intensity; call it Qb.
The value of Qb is 9.11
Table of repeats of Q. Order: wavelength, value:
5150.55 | 11.64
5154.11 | 11.18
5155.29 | 12.34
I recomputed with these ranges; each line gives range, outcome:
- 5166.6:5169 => 6.64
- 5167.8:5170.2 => 8.08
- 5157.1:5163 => 13.2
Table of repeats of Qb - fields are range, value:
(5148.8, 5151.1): 11.6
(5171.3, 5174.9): 6.5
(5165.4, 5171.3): 7.88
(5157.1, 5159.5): 13.7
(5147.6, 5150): 11.1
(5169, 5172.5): 7.91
